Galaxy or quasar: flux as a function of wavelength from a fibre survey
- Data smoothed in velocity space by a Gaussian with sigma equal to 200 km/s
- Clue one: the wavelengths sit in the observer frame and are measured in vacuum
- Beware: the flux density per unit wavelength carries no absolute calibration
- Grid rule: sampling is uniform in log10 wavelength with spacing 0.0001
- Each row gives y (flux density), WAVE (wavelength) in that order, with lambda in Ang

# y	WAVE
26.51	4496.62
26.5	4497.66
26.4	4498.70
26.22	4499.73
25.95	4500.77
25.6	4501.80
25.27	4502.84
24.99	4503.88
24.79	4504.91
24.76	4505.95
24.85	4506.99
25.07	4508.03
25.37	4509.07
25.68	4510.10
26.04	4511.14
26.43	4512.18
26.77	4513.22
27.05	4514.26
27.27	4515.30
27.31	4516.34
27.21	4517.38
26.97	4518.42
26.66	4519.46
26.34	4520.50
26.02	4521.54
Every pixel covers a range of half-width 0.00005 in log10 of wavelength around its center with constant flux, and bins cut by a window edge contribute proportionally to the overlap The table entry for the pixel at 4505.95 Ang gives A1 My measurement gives 24.76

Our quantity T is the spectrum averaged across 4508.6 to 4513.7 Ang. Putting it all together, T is 26.1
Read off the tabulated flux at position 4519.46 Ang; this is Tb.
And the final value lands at 26.66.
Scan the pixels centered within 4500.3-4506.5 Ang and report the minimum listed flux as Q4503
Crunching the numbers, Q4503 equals 24.76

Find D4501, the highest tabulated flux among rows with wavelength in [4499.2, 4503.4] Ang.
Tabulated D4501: 26.22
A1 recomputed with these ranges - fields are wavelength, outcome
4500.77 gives 25.95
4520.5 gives 26.34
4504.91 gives 24.79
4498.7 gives 26.4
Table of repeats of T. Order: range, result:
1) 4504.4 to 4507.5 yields 24.8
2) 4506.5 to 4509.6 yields 25.1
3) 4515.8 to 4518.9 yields 27.2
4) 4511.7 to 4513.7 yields 26.6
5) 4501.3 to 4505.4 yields 25.2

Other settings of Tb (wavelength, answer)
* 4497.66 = 26.5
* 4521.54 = 26.02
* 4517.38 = 27.21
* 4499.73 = 26.22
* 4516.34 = 27.31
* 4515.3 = 27.27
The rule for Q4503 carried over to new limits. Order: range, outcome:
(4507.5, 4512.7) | 25.07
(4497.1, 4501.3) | 25.95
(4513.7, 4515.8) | 27.05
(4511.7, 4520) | 26.43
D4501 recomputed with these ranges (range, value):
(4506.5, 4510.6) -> 25.68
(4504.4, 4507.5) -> 24.85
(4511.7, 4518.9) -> 27.31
